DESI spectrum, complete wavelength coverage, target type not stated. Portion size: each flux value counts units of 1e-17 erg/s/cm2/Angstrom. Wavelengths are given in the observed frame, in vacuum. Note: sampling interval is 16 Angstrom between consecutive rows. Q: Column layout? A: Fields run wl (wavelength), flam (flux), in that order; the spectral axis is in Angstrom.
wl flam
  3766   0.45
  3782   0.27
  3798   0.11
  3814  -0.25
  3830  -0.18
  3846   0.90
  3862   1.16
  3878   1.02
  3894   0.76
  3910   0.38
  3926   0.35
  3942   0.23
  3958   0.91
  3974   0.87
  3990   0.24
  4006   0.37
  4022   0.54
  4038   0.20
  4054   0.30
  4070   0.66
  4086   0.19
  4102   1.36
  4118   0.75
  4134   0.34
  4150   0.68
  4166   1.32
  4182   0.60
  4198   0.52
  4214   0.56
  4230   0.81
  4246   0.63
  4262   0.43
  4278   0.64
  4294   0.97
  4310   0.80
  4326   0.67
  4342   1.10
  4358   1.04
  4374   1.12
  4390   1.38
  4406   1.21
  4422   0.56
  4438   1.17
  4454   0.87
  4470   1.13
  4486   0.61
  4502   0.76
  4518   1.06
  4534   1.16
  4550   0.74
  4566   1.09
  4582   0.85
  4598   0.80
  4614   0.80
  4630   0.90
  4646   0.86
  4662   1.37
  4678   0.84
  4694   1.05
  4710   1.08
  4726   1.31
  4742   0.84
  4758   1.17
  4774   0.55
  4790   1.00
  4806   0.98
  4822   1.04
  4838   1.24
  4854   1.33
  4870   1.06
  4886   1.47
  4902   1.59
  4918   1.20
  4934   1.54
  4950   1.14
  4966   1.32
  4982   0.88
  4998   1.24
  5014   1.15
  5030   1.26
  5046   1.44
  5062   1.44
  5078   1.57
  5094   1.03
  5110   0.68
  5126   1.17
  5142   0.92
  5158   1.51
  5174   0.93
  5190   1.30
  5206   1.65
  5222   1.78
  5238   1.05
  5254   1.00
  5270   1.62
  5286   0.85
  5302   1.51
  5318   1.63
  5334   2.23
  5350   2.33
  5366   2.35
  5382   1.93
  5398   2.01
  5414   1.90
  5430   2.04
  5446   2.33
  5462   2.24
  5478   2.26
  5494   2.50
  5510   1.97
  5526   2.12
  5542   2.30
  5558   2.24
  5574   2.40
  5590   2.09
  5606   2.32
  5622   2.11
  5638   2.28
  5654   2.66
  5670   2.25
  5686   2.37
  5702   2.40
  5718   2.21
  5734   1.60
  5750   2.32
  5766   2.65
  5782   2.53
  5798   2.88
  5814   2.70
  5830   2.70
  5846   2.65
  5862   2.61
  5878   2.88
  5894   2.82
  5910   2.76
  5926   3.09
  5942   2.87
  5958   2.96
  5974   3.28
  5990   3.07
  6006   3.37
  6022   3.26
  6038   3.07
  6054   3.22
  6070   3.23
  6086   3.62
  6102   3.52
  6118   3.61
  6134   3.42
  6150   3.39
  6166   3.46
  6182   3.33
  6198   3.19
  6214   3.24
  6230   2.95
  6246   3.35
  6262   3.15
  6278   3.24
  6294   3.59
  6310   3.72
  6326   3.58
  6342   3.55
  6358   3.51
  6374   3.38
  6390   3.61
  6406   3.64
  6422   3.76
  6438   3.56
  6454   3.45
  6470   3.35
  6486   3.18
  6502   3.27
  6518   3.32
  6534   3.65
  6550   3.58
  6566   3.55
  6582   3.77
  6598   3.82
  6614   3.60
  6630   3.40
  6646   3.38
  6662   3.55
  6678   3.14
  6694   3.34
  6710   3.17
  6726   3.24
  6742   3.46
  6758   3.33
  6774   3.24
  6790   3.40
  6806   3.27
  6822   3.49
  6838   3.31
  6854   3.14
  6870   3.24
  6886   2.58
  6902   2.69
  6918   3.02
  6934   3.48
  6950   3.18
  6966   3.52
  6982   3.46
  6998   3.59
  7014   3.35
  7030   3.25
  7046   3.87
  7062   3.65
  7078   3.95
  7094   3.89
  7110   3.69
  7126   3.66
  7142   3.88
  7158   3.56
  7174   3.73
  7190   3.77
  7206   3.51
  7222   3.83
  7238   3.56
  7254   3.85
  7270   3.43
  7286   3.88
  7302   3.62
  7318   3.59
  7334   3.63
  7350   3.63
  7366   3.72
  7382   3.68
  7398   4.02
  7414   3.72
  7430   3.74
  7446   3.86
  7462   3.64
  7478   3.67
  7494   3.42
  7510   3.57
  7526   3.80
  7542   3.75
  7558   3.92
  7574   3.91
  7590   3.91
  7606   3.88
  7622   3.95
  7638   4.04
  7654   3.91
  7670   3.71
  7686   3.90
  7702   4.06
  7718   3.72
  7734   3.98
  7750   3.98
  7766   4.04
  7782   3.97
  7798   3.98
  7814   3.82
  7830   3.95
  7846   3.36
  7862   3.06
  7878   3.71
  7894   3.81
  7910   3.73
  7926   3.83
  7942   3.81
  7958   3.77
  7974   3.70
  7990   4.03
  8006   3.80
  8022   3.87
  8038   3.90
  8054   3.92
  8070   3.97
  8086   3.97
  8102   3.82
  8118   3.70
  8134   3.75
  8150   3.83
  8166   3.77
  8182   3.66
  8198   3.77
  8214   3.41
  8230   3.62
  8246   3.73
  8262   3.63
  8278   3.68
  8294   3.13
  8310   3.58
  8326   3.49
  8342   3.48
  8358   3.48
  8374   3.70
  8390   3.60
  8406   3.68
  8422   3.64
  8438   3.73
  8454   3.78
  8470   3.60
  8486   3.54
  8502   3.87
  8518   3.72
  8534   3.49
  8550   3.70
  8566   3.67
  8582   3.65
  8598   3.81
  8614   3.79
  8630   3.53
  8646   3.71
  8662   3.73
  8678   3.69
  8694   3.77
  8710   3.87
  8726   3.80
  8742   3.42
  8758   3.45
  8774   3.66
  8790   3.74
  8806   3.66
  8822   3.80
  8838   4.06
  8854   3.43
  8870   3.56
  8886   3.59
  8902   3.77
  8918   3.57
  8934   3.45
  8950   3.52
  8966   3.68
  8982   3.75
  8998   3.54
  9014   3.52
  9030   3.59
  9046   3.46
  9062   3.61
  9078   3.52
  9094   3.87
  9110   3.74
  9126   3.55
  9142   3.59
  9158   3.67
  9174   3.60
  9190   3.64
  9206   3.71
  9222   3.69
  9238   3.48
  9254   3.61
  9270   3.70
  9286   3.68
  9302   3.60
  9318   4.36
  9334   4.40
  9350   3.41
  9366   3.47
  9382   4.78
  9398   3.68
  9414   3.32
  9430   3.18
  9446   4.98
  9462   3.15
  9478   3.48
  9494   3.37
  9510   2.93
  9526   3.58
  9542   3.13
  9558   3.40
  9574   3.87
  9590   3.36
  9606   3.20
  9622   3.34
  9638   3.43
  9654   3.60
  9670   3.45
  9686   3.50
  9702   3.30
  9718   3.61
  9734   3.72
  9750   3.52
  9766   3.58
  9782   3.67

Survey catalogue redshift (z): 0.333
